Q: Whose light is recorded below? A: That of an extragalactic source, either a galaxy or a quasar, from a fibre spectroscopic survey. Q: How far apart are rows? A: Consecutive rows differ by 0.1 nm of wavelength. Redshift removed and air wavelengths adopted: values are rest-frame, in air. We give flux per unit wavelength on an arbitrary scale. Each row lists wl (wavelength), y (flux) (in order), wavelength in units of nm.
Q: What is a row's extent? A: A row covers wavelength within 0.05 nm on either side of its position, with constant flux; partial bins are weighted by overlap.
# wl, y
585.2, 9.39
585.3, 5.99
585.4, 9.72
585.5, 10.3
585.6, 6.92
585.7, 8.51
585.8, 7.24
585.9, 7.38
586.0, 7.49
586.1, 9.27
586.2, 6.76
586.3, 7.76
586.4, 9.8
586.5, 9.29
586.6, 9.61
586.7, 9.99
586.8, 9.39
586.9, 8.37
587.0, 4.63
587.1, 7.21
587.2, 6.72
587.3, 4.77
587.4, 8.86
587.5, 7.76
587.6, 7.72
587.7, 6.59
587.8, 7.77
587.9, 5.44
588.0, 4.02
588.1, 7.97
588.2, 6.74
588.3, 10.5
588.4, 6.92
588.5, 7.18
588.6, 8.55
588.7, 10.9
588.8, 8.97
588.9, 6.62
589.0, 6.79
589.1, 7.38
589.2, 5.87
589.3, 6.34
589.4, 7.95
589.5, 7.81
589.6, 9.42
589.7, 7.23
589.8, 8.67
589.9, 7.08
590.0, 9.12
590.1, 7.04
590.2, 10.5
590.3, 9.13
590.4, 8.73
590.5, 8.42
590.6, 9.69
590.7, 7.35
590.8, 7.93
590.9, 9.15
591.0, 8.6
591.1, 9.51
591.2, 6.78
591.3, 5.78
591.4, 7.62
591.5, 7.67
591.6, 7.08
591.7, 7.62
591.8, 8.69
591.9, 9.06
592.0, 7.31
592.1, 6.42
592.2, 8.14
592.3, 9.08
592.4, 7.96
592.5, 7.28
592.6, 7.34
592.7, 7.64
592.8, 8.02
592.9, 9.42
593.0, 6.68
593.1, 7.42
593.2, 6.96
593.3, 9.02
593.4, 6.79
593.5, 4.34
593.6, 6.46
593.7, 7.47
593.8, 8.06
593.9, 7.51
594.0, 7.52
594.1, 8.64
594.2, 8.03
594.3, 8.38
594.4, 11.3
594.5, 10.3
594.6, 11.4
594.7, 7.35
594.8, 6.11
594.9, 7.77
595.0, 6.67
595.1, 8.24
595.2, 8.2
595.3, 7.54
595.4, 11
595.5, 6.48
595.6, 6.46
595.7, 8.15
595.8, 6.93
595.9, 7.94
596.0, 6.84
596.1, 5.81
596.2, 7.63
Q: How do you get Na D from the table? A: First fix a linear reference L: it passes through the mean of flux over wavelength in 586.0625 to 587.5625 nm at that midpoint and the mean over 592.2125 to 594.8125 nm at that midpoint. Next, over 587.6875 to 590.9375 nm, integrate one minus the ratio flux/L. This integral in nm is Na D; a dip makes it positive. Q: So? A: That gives 0.04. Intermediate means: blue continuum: 8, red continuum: 7.97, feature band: 7.88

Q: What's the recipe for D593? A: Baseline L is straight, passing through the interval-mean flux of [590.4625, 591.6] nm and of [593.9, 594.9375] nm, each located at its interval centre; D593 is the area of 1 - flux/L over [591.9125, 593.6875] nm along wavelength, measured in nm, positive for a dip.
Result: 0.18 nm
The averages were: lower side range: 8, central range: 7.46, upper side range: 8.63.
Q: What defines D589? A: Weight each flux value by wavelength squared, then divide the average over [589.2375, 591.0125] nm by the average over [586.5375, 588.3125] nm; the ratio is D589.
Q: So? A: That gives 1.14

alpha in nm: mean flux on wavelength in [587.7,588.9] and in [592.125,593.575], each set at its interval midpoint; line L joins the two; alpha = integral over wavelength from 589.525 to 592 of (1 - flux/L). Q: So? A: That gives -0.21 nm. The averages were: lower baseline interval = 7.63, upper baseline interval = 7.54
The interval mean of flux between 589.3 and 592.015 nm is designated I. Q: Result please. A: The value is 8.16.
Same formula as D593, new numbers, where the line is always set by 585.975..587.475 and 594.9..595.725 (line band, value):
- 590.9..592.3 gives 0.02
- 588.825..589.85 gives 0.06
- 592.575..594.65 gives -0.05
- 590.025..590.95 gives -0.09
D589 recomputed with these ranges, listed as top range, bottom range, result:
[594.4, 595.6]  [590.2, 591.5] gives 1.02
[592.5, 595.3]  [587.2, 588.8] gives 1.08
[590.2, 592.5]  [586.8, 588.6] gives 1.15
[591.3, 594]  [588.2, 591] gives 0.93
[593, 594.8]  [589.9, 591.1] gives 0.93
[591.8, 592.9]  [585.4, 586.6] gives 0.97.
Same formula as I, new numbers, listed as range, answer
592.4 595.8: 7.86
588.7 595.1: 7.94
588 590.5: 7.99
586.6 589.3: 7.47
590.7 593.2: 7.81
